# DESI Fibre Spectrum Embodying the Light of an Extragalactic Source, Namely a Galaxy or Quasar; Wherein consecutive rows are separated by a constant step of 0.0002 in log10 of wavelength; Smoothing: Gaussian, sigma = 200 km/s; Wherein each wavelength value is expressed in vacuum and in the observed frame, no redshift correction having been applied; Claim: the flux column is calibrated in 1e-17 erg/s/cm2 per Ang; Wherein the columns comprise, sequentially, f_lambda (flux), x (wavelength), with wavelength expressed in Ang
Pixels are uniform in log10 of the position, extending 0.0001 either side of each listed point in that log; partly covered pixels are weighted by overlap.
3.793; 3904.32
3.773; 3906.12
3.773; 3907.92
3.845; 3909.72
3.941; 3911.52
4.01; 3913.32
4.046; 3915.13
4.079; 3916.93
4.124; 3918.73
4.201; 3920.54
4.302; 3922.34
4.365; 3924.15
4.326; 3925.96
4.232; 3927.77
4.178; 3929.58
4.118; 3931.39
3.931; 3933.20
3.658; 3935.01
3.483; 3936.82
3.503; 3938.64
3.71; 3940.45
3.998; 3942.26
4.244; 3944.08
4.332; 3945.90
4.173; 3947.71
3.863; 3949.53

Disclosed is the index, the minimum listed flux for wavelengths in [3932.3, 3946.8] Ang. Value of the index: 3.483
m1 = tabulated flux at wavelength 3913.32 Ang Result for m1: 4.01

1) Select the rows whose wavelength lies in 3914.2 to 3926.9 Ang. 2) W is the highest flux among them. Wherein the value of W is 4.365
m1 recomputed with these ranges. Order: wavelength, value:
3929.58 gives 4.178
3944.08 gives 4.244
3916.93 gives 4.079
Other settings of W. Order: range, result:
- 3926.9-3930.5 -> 4.232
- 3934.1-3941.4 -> 3.71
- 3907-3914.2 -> 4.01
